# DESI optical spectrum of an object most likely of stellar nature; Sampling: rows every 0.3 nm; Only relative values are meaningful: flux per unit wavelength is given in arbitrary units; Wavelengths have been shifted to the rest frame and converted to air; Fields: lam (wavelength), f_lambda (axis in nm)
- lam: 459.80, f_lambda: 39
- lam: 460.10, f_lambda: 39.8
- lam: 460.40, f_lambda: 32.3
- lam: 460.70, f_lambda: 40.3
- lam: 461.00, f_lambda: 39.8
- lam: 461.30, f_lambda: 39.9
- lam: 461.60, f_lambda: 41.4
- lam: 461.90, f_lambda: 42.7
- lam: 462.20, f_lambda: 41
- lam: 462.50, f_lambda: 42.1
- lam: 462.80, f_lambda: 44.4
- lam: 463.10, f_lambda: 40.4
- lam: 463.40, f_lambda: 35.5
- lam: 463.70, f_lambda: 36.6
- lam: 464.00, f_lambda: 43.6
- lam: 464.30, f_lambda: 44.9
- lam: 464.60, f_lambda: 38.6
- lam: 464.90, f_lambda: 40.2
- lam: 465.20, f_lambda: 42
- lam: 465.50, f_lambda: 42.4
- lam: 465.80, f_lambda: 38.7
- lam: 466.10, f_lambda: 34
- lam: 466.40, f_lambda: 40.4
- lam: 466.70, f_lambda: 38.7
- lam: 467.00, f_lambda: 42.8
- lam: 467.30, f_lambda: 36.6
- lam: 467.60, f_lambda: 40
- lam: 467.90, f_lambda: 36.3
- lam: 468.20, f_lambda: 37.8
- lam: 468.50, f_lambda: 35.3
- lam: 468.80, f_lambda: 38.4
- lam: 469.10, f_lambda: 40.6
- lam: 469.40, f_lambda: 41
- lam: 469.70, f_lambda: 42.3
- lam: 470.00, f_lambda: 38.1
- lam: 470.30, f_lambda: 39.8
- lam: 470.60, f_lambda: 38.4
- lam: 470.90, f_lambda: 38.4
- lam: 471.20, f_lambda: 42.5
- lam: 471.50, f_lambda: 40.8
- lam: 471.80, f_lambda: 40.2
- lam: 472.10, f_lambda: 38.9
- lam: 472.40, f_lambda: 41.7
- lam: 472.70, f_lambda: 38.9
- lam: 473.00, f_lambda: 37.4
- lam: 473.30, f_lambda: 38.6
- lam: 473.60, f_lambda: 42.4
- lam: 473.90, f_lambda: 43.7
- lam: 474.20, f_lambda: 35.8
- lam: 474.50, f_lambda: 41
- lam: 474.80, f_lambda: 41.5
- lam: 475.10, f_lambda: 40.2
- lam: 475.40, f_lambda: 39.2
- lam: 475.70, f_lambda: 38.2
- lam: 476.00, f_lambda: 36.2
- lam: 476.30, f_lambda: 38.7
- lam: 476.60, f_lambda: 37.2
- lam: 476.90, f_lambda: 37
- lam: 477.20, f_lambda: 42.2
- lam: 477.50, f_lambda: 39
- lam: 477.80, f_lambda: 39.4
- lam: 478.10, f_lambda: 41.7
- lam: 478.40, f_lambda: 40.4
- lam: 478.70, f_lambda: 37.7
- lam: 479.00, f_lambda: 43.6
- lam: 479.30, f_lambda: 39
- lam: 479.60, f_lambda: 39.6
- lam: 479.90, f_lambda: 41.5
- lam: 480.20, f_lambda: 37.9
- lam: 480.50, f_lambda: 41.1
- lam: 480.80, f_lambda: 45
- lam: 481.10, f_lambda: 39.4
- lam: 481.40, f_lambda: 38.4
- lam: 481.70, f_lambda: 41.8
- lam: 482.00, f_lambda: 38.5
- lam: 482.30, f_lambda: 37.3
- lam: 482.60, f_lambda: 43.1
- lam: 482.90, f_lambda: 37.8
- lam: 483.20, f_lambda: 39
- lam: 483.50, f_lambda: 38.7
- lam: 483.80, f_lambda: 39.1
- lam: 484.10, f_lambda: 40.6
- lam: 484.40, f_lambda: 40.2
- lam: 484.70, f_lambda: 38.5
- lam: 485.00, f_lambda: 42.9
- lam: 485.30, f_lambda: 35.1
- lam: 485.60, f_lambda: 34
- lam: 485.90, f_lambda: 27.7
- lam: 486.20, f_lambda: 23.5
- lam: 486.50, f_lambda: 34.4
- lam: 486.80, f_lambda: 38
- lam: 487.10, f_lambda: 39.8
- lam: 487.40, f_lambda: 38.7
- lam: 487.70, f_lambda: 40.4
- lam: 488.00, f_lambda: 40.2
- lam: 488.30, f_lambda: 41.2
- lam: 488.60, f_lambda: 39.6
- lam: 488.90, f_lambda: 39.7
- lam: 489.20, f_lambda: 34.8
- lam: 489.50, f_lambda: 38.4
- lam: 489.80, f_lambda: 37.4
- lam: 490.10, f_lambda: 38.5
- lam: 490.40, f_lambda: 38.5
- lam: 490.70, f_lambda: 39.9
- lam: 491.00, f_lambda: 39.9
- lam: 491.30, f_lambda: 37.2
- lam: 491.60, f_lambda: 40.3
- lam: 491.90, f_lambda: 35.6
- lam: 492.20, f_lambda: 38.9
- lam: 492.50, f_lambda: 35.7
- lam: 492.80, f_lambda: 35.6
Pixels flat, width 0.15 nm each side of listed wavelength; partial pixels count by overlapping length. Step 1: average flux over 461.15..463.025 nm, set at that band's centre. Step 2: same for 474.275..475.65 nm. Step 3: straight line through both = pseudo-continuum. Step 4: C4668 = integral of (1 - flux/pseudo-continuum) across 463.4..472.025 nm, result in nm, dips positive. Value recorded 0.32 nm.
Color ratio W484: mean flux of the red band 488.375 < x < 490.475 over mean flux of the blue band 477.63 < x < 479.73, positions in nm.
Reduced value 1.0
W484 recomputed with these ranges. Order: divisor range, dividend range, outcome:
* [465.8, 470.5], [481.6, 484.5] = 1.02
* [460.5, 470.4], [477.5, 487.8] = 0.97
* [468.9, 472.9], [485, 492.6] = 0.93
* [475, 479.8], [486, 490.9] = 0.96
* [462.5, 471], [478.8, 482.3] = 1.02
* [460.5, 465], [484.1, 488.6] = 0.91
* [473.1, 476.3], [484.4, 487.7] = 0.90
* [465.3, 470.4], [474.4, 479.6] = 1.01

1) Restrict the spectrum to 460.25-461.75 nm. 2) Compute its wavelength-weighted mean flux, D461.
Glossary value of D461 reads 38.7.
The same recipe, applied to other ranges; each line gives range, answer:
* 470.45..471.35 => 39.8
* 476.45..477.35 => 38.8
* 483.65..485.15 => 40.3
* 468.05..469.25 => 38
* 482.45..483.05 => 40.4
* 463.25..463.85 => 36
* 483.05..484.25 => 39.4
